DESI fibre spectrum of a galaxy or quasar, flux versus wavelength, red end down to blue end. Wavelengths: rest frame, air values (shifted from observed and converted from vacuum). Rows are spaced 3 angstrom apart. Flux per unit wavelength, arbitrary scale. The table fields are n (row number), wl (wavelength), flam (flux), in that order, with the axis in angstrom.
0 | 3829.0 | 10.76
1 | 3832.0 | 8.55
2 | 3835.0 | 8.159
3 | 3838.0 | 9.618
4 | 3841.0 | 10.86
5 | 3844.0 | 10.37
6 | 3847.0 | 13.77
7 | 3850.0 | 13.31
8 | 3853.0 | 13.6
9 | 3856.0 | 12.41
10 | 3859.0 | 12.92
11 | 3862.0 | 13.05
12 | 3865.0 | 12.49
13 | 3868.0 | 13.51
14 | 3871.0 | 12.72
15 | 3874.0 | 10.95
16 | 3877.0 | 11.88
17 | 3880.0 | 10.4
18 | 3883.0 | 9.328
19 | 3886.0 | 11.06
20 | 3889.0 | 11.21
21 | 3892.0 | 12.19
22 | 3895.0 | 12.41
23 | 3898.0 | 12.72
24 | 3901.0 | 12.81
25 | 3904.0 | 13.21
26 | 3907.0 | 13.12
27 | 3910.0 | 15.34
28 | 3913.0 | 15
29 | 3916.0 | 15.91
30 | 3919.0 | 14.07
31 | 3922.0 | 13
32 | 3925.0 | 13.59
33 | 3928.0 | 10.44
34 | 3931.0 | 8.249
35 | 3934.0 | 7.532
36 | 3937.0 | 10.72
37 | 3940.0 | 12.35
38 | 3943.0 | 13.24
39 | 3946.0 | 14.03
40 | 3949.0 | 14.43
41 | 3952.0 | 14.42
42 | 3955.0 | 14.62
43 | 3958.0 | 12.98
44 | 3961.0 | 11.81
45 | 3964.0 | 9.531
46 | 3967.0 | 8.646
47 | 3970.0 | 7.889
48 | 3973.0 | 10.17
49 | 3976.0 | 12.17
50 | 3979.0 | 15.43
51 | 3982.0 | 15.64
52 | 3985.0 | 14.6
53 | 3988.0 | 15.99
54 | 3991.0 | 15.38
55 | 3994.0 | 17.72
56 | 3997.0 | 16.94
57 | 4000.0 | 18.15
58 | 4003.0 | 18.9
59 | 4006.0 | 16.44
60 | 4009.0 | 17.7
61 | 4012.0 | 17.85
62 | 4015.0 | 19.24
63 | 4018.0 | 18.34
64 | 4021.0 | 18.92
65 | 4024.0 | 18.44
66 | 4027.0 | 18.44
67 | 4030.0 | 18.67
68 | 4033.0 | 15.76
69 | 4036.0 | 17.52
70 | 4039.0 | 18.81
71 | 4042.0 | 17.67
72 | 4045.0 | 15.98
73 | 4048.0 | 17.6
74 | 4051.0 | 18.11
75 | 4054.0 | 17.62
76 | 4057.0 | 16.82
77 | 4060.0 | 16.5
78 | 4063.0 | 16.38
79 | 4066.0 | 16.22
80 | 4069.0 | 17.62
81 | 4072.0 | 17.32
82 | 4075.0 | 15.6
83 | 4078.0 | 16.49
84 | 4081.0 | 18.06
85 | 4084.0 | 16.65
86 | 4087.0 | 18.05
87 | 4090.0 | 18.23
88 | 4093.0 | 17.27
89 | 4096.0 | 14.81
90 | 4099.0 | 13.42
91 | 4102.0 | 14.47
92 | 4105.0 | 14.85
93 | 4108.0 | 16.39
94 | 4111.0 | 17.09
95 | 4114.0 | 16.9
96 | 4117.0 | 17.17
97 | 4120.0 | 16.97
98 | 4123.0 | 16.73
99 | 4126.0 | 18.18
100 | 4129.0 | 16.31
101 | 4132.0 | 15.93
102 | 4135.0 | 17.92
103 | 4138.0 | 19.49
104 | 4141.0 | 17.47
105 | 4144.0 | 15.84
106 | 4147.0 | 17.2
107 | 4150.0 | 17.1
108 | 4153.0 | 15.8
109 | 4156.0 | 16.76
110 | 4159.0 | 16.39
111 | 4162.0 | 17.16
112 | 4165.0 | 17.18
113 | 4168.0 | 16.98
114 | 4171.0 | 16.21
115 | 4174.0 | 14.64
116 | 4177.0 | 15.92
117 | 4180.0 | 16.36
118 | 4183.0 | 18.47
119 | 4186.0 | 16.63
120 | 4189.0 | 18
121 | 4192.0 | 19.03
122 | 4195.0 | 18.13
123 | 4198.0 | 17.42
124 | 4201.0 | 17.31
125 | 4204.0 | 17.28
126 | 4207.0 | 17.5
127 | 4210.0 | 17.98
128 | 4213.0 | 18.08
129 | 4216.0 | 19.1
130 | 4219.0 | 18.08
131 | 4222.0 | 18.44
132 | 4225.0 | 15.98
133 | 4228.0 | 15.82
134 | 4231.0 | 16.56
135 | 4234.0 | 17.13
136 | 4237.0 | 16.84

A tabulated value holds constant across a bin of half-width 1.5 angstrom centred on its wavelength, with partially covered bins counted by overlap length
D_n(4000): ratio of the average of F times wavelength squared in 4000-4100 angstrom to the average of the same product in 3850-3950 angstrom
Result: 1.51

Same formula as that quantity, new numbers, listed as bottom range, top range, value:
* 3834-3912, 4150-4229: 1.66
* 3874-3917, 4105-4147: 1.53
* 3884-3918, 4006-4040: 1.46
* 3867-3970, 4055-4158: 1.50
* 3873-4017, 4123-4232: 1.44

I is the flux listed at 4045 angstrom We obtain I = 15.98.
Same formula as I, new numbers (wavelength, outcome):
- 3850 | 13.31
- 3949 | 14.43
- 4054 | 17.62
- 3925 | 13.59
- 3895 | 12.41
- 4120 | 16.97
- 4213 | 18.08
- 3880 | 10.4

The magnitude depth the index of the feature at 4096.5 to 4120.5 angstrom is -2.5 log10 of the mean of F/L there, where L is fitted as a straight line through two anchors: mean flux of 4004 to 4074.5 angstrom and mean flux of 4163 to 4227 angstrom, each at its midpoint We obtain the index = 0.107 mag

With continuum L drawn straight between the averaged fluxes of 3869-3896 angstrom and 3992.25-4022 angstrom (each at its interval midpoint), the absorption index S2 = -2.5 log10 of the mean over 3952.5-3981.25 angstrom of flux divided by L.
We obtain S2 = 0.33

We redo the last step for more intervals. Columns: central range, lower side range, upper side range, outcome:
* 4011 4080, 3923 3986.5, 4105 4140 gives -0.186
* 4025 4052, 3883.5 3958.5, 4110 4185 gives -0.185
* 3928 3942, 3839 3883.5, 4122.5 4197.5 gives 0.323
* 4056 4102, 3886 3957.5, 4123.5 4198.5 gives -0.066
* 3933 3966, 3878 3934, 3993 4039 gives 0.178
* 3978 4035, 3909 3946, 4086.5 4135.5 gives -0.215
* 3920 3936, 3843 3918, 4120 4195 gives 0.245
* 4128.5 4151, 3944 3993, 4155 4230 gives -0.062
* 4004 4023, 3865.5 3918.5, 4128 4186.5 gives -0.240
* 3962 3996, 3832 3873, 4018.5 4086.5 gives 0.180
